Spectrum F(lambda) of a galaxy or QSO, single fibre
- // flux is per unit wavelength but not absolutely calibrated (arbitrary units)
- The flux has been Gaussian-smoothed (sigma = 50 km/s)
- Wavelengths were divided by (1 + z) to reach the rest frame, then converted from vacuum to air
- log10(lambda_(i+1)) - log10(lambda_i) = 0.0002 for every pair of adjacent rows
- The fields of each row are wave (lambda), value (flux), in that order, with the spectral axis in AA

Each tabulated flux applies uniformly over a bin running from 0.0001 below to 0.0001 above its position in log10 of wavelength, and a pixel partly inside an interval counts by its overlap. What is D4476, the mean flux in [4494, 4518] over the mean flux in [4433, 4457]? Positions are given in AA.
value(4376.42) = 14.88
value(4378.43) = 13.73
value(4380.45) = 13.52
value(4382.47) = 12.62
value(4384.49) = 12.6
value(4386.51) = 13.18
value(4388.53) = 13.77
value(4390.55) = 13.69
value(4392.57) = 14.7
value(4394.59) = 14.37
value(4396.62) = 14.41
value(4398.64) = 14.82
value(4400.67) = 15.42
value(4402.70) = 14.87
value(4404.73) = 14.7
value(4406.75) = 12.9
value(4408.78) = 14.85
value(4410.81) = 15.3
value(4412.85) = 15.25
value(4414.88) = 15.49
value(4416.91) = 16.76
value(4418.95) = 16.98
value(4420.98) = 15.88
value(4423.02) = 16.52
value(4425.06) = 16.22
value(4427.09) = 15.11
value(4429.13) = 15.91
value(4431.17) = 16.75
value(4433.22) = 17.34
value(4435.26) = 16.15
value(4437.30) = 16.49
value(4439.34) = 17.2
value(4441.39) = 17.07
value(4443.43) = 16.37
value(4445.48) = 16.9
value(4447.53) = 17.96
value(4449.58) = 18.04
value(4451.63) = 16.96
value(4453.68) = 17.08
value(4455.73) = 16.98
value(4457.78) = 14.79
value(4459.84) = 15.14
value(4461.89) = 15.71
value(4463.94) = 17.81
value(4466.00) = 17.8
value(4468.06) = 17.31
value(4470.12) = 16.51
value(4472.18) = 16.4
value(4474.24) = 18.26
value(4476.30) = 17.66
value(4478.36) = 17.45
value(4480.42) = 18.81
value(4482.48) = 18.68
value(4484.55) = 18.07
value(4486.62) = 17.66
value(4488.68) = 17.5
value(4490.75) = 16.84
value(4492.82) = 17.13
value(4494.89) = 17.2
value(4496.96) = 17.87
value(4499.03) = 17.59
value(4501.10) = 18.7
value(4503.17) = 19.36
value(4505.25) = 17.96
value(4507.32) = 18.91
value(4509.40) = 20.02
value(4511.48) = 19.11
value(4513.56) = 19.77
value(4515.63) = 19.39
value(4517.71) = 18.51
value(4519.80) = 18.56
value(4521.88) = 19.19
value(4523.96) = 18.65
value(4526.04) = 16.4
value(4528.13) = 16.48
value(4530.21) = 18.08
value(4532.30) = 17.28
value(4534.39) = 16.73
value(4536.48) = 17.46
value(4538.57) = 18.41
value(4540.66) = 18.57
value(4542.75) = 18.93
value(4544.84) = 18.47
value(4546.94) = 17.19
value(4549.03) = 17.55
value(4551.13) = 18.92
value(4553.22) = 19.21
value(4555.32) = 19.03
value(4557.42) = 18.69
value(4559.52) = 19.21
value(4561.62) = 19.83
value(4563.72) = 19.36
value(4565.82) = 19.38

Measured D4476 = 1.10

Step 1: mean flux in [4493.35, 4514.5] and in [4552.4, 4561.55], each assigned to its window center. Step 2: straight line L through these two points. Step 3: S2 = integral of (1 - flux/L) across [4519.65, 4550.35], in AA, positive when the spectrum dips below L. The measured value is 1.7 AA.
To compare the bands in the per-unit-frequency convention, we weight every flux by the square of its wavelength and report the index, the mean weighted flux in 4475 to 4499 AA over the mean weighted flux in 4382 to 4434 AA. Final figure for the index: 1.22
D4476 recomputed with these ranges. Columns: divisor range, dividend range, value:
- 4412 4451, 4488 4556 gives 1.10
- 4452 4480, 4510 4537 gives 1.08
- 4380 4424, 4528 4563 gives 1.25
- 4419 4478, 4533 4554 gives 1.08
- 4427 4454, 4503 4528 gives 1.11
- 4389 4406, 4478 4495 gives 1.22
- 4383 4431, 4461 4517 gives 1.20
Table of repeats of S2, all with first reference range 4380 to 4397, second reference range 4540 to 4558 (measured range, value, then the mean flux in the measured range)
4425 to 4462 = -3.1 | 16.6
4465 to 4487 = -1.9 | 17.7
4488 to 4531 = -2.4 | 18.3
